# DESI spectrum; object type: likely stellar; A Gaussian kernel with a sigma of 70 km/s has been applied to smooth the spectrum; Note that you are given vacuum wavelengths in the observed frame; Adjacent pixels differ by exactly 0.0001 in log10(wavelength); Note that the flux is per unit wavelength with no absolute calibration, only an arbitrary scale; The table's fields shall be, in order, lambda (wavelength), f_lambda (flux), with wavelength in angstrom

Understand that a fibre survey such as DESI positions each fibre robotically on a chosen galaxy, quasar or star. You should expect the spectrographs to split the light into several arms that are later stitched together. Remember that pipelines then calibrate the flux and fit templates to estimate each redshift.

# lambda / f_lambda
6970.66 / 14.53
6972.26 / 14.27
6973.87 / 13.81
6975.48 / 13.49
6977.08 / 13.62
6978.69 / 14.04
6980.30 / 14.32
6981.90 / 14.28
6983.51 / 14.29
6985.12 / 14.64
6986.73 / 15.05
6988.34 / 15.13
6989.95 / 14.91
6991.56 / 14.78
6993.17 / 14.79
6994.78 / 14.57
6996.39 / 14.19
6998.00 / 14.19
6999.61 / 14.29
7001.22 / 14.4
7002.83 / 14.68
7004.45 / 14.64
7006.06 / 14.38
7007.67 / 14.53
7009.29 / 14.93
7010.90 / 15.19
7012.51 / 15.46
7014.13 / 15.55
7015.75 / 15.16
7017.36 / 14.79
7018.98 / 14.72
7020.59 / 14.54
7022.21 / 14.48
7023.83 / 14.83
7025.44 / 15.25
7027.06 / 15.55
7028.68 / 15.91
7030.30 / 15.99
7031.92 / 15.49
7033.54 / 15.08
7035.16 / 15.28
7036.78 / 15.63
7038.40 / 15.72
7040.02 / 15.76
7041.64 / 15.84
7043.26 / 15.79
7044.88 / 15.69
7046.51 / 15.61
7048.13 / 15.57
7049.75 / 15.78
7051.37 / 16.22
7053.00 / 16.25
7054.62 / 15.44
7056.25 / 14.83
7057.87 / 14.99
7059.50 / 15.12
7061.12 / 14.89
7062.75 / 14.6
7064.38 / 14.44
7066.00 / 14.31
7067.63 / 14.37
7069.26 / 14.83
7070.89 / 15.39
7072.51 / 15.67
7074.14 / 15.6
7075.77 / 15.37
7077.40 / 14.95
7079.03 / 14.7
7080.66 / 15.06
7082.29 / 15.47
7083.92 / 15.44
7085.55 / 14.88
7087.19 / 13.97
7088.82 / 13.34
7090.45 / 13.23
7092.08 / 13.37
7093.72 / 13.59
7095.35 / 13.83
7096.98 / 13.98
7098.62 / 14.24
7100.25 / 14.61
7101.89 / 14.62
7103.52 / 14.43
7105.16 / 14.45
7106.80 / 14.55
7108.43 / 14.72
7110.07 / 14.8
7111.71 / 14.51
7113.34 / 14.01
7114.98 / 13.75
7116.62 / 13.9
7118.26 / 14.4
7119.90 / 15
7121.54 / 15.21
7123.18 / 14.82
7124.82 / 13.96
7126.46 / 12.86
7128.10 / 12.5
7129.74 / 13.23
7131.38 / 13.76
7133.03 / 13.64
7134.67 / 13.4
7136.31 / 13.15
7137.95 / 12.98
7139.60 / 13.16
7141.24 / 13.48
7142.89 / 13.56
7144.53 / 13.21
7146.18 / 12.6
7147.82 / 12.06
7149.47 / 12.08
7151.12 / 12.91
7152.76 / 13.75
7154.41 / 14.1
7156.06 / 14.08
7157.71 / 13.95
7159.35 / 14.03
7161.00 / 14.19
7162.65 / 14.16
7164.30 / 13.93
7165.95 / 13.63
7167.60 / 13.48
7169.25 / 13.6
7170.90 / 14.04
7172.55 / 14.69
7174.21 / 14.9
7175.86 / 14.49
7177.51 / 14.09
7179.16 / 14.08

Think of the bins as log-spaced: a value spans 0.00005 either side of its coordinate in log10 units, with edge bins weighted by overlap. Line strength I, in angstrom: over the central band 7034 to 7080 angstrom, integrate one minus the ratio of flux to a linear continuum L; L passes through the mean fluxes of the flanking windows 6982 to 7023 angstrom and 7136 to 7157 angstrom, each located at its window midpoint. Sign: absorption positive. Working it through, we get -3.8 angstrom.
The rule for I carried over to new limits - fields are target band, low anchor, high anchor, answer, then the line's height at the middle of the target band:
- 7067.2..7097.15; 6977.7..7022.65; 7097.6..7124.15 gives -0.1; 14.5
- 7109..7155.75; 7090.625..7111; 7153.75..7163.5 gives 1.8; 14.2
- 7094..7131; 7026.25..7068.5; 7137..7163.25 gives -0.2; 14.1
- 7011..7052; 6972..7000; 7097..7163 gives -3.5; 14.2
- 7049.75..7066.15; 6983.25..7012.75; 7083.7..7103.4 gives -1.0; 14.3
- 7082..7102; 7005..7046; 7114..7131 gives 0.3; 14.4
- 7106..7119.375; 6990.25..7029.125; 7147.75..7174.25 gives -0.2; 14.1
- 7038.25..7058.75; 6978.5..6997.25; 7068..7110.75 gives -1.5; 14.6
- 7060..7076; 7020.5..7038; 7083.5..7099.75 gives -0.5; 14.5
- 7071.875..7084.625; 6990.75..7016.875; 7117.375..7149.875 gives -1.2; 14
